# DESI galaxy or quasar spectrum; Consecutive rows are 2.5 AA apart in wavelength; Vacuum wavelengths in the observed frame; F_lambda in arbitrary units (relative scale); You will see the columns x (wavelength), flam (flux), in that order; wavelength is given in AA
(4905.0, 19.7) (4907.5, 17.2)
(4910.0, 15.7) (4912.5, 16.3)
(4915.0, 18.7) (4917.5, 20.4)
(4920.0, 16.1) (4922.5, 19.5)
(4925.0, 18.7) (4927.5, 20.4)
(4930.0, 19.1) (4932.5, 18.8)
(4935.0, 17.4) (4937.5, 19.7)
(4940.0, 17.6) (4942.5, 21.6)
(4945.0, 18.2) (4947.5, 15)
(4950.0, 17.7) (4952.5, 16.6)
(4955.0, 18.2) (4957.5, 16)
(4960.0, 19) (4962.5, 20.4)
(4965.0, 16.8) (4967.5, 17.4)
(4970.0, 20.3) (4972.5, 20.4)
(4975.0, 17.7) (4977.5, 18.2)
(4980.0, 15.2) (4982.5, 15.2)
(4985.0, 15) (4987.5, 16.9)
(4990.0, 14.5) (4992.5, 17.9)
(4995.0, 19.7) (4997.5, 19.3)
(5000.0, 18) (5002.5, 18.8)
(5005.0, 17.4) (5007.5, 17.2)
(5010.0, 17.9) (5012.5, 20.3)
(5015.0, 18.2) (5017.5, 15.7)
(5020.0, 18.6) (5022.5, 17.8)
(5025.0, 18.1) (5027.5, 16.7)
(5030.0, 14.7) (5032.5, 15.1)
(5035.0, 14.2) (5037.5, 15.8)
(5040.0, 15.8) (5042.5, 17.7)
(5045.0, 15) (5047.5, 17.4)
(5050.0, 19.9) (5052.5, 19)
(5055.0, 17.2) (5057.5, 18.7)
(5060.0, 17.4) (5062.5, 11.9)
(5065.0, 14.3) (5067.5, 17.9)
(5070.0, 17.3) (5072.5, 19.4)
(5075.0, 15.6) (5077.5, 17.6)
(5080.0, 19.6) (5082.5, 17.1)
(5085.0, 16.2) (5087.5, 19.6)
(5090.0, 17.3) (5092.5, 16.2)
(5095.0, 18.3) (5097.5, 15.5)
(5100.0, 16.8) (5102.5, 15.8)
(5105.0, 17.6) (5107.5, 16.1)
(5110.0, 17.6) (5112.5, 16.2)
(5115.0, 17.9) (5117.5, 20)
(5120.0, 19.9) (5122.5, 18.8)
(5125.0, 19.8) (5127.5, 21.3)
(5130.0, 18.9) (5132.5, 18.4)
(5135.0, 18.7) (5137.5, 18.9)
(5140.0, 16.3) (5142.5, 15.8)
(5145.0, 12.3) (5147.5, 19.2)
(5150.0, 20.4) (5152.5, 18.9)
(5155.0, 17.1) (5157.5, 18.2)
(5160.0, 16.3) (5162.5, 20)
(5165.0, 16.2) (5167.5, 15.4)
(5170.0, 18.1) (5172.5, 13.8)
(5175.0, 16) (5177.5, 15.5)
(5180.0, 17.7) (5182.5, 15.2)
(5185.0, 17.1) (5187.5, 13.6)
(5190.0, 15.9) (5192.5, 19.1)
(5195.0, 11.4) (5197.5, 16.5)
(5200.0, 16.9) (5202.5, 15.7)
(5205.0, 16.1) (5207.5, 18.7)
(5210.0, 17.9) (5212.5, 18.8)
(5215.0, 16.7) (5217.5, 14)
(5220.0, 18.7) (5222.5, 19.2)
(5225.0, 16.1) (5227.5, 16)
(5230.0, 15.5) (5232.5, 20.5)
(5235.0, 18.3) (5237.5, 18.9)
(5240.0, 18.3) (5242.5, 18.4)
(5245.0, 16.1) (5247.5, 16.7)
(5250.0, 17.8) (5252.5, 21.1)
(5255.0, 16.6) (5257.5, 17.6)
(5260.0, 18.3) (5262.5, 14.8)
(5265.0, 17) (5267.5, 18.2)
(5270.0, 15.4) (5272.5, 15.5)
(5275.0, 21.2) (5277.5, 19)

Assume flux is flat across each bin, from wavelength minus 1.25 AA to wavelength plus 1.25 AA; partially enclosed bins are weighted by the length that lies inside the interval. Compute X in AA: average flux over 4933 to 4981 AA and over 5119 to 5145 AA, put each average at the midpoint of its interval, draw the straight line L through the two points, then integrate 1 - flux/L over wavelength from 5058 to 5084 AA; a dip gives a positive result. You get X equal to 2.01 AA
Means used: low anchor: 18.1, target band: 16.9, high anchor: 18.4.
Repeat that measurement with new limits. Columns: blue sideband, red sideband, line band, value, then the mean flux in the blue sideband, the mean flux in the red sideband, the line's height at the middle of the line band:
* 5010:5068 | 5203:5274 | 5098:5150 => -2.3 AA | 16.9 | 17.4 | 17.1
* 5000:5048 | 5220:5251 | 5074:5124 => -0.8 AA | 17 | 17.7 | 17.2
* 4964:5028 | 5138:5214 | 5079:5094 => -0.4 AA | 17.7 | 16.7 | 17.2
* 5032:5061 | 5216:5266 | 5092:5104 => 0.4 AA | 17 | 17.5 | 17.1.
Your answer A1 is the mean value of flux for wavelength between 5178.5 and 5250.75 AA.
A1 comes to 16.9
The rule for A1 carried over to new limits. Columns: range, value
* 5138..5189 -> 16.7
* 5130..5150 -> 17.4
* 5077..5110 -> 17.2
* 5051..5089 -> 17.3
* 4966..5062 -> 17.3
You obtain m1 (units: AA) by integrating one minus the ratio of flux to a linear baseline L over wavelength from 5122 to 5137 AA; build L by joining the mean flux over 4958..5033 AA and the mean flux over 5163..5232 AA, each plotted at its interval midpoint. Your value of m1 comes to -2.21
